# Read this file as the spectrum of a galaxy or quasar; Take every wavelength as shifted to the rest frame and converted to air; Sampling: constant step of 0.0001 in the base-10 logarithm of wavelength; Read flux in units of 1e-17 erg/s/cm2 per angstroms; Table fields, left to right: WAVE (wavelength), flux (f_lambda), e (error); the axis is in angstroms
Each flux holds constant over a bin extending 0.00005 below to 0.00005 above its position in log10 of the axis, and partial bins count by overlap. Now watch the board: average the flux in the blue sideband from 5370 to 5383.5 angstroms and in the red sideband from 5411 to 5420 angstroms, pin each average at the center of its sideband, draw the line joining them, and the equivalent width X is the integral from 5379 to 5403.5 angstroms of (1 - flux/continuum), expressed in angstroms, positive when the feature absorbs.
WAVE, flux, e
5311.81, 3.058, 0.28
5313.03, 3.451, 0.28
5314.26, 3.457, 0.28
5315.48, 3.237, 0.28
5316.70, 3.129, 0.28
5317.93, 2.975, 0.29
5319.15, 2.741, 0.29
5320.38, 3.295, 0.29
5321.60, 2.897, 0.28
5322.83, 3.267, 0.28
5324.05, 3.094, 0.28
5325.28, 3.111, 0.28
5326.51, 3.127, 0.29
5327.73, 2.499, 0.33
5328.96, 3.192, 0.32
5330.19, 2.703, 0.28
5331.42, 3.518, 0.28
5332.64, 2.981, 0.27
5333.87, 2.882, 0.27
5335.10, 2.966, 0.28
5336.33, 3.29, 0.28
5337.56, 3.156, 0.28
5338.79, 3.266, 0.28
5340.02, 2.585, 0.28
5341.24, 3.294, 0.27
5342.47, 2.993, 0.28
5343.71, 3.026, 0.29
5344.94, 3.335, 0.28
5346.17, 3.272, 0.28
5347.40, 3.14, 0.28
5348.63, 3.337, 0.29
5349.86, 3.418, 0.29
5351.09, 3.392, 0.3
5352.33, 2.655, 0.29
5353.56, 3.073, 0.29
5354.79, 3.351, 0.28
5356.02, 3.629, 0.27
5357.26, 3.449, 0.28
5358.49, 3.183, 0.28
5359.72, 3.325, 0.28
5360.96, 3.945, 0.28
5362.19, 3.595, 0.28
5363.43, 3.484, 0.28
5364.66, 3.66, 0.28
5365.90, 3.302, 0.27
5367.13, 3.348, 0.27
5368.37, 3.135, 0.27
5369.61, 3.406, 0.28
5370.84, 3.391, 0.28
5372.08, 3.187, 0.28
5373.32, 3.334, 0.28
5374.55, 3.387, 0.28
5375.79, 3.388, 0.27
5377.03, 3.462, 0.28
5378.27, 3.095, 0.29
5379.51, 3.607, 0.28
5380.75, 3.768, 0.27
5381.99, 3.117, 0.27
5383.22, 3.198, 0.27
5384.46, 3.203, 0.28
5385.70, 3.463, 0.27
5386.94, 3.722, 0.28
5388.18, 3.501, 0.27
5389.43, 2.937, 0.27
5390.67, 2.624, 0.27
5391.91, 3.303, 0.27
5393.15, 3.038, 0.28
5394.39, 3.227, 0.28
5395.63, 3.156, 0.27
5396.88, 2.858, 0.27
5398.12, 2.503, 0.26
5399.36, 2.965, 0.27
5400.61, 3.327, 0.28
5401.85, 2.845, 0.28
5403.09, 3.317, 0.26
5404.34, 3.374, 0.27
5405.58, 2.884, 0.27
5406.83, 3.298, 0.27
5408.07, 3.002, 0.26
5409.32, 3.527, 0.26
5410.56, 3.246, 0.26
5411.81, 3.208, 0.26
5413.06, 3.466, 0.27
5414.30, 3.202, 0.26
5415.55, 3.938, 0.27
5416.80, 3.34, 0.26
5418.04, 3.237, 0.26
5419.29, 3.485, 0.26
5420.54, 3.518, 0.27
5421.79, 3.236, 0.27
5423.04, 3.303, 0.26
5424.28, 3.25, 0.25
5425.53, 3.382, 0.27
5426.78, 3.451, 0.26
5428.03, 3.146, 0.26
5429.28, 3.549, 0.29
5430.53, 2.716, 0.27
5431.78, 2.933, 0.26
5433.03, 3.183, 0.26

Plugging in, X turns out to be 1.4 angstroms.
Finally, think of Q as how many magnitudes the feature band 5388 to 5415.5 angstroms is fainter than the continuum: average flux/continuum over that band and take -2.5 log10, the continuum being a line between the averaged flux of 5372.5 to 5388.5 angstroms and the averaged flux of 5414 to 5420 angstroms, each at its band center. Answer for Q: 0.10 mag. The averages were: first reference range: 3.4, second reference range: 3.45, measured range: 3.14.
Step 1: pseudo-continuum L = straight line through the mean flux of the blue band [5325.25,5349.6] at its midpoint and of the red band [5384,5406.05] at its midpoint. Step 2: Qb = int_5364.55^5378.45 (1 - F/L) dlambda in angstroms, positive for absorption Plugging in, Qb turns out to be -1.0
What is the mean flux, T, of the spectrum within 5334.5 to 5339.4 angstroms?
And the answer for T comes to 3.17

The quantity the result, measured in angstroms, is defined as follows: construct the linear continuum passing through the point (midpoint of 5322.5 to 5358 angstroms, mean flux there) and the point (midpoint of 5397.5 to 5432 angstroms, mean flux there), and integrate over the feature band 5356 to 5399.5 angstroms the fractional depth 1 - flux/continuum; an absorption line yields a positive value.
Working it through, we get -1.53 angstroms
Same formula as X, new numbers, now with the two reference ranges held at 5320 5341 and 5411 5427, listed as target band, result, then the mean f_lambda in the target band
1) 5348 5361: -0.7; 3.31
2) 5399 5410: 0.5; 3.18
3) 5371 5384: -0.5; 3.35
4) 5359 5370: -1.0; 3.46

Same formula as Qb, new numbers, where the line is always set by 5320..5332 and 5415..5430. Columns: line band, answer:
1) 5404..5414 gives 0.3 angstroms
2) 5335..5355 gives -0.1 angstroms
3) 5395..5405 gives 0.8 angstroms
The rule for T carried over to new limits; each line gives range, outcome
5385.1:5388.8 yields 3.56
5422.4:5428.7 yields 3.31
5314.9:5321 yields 3.08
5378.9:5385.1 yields 3.38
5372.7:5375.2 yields 3.37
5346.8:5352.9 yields 3.19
